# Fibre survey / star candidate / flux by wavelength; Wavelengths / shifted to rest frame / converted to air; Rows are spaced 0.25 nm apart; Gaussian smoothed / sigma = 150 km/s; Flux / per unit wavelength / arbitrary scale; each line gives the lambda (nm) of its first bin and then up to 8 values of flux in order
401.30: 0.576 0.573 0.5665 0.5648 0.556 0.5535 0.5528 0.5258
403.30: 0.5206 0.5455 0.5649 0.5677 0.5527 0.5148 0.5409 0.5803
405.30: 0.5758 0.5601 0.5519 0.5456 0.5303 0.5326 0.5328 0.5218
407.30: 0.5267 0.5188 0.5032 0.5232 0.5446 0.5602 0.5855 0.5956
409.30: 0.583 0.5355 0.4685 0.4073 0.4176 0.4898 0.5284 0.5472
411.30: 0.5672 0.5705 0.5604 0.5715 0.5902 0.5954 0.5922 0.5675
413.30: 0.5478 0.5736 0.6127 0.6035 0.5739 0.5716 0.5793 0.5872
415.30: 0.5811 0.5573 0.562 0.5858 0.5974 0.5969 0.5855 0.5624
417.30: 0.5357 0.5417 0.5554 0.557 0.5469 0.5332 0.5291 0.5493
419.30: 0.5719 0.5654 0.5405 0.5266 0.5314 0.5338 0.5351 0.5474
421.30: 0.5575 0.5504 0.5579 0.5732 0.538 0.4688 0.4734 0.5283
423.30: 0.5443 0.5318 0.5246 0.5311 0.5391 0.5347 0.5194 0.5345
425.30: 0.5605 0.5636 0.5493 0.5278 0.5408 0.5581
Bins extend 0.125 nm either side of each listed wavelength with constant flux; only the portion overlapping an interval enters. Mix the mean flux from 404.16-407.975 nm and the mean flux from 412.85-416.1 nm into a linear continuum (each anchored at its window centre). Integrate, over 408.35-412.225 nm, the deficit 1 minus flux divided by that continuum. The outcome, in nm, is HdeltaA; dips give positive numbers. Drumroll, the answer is 0.17 nm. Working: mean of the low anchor 0.539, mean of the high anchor 0.577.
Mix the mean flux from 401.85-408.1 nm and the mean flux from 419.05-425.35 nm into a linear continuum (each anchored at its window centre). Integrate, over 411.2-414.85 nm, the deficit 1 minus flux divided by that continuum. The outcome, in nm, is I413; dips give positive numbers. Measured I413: -0.26 nm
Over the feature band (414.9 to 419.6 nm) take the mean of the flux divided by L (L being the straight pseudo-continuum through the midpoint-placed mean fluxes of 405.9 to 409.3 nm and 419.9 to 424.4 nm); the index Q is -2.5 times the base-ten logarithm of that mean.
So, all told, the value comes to -0.05 mag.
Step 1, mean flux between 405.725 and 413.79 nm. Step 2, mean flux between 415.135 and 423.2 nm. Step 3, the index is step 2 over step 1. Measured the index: 1.0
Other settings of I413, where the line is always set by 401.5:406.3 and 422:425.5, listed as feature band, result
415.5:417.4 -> -0.13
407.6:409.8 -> 0.00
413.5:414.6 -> -0.10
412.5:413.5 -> -0.06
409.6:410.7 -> 0.18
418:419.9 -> -0.05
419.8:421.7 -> -0.03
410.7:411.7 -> -0.02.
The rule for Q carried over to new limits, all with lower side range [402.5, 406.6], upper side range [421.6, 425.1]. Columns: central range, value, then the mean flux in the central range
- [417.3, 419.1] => -0.02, 0.544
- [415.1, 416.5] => -0.08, 0.578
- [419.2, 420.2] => -0.04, 0.55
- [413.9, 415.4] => -0.09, 0.583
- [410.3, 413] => -0.03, 0.555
